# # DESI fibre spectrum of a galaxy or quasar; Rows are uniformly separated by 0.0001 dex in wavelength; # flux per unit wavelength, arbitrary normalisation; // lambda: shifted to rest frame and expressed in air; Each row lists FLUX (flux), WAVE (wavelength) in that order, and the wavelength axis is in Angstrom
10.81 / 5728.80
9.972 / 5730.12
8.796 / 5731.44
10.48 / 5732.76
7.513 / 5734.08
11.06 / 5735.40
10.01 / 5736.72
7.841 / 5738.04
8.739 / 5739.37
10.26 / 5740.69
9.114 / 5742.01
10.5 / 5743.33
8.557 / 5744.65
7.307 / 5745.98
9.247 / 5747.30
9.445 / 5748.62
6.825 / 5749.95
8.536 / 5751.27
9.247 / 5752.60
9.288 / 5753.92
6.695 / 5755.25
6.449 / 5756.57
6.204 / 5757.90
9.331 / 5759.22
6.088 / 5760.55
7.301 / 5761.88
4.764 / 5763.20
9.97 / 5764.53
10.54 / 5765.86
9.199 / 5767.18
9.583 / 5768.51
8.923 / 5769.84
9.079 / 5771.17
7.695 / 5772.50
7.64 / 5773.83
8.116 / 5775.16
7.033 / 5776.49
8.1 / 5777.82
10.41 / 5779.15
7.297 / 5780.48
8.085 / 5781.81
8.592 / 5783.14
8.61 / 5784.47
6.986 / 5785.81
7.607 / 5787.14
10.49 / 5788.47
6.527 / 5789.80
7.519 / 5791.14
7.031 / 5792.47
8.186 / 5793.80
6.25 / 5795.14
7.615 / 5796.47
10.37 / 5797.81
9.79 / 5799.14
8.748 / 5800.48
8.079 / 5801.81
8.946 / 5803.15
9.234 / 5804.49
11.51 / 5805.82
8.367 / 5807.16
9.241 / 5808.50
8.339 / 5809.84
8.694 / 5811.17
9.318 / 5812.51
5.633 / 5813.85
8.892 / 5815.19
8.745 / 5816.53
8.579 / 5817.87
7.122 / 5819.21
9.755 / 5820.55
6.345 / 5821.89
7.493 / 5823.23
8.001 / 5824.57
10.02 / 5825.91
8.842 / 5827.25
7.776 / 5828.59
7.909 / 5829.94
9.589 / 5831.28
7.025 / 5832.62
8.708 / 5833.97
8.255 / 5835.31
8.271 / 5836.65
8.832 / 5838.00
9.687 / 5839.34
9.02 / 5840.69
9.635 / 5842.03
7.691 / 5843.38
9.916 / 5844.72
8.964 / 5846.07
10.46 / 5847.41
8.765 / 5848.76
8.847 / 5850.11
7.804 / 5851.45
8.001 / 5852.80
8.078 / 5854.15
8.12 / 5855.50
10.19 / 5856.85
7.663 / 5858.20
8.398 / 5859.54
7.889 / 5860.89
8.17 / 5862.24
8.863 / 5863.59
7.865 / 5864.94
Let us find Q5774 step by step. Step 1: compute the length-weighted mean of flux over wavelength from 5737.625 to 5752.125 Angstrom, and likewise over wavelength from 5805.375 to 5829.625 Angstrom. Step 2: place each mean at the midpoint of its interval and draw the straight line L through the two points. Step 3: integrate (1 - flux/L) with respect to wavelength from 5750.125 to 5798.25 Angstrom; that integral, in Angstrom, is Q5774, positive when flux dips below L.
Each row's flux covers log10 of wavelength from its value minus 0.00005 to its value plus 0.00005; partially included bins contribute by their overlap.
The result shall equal 3.2 Angstrom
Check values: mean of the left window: 8.78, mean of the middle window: 8.07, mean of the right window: 8.44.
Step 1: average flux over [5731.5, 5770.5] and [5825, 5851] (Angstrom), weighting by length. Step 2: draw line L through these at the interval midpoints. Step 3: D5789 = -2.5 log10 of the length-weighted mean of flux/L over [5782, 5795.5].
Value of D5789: 0.11 mag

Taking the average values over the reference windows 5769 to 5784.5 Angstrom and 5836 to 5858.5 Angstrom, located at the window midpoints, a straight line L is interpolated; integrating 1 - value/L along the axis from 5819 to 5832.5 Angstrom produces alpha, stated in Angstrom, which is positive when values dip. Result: 0.62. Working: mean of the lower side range 8.3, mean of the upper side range 8.84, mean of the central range 8.28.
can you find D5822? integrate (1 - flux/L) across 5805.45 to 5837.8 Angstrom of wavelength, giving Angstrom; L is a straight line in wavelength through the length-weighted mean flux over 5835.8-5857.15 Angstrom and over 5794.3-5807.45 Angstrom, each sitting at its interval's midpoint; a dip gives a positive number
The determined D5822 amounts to 1.7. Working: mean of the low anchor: 8.89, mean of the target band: 8.41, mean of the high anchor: 8.86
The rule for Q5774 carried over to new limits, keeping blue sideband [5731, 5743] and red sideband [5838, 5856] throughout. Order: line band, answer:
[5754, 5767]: 2.3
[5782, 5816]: 2.4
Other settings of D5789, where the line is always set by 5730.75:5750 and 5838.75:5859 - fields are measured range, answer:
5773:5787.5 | 0.12 mag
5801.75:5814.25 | 0.01 mag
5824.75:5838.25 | 0.05 mag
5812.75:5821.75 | 0.11 mag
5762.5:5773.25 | 0.04 mag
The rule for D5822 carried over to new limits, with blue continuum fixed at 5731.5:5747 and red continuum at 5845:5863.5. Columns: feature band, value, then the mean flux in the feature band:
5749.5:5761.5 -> 1.95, 7.63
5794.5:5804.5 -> 0.33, 8.59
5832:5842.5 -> 0.03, 8.67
